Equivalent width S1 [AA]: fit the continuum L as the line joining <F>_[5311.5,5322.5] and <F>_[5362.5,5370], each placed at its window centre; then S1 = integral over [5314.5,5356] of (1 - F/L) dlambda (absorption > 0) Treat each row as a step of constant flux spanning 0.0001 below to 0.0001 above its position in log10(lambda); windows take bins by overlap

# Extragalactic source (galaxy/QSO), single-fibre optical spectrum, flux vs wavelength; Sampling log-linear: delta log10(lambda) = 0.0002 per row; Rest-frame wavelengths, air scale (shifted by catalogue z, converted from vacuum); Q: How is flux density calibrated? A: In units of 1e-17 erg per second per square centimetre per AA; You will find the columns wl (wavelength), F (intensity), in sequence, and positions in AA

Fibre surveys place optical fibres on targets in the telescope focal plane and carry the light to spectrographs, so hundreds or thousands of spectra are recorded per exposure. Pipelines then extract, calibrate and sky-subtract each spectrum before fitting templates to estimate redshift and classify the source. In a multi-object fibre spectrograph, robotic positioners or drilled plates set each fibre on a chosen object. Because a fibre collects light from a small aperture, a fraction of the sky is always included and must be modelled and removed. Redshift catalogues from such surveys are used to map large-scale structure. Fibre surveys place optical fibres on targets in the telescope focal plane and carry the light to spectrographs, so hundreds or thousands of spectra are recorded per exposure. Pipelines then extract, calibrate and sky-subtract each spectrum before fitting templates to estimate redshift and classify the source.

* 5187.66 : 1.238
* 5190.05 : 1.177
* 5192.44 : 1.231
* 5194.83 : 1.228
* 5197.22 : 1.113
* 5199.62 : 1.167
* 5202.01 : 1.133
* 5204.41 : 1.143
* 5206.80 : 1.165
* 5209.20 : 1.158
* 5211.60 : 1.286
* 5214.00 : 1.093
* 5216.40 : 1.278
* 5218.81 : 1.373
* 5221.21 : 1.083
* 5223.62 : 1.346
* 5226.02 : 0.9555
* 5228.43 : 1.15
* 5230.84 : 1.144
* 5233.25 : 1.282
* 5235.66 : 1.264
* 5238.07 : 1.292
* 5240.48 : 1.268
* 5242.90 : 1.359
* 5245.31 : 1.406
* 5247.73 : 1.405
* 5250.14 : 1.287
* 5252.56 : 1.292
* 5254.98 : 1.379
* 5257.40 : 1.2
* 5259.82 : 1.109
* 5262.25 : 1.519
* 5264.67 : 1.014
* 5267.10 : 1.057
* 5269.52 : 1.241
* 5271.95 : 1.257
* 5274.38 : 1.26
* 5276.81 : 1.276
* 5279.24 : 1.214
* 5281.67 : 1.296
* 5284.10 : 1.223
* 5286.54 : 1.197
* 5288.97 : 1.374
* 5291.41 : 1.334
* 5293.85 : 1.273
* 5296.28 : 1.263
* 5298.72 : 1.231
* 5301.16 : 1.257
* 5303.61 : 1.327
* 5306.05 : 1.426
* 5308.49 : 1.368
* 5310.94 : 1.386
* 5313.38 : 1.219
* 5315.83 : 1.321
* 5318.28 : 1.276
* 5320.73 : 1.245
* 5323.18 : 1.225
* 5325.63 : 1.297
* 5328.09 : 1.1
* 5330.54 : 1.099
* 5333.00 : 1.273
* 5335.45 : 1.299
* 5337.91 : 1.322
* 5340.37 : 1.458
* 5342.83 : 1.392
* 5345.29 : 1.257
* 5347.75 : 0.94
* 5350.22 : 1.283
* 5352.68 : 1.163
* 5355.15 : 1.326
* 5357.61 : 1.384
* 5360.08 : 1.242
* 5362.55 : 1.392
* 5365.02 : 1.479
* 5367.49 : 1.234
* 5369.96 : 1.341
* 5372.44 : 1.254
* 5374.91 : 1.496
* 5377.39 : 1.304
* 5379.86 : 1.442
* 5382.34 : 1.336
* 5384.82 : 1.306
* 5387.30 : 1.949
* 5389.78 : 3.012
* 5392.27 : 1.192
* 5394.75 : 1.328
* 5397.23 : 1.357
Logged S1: 1.7 AA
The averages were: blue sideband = 1.27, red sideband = 1.36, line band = 1.25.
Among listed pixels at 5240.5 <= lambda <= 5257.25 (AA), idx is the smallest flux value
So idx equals 1.287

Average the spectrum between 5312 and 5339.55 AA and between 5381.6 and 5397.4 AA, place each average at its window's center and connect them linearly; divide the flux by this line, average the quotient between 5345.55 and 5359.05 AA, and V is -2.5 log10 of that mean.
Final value 0.17 mag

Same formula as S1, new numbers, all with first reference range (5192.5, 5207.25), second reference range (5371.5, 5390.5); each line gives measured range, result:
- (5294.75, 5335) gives 4.84 AA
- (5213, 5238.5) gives 0.49 AA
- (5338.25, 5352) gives 2.29 AA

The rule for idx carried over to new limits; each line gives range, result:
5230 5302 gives 1.014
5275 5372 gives 0.94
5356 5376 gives 1.234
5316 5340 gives 1.099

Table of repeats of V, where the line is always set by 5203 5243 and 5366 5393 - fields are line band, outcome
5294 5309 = 0.055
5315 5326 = 0.118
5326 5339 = 0.178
